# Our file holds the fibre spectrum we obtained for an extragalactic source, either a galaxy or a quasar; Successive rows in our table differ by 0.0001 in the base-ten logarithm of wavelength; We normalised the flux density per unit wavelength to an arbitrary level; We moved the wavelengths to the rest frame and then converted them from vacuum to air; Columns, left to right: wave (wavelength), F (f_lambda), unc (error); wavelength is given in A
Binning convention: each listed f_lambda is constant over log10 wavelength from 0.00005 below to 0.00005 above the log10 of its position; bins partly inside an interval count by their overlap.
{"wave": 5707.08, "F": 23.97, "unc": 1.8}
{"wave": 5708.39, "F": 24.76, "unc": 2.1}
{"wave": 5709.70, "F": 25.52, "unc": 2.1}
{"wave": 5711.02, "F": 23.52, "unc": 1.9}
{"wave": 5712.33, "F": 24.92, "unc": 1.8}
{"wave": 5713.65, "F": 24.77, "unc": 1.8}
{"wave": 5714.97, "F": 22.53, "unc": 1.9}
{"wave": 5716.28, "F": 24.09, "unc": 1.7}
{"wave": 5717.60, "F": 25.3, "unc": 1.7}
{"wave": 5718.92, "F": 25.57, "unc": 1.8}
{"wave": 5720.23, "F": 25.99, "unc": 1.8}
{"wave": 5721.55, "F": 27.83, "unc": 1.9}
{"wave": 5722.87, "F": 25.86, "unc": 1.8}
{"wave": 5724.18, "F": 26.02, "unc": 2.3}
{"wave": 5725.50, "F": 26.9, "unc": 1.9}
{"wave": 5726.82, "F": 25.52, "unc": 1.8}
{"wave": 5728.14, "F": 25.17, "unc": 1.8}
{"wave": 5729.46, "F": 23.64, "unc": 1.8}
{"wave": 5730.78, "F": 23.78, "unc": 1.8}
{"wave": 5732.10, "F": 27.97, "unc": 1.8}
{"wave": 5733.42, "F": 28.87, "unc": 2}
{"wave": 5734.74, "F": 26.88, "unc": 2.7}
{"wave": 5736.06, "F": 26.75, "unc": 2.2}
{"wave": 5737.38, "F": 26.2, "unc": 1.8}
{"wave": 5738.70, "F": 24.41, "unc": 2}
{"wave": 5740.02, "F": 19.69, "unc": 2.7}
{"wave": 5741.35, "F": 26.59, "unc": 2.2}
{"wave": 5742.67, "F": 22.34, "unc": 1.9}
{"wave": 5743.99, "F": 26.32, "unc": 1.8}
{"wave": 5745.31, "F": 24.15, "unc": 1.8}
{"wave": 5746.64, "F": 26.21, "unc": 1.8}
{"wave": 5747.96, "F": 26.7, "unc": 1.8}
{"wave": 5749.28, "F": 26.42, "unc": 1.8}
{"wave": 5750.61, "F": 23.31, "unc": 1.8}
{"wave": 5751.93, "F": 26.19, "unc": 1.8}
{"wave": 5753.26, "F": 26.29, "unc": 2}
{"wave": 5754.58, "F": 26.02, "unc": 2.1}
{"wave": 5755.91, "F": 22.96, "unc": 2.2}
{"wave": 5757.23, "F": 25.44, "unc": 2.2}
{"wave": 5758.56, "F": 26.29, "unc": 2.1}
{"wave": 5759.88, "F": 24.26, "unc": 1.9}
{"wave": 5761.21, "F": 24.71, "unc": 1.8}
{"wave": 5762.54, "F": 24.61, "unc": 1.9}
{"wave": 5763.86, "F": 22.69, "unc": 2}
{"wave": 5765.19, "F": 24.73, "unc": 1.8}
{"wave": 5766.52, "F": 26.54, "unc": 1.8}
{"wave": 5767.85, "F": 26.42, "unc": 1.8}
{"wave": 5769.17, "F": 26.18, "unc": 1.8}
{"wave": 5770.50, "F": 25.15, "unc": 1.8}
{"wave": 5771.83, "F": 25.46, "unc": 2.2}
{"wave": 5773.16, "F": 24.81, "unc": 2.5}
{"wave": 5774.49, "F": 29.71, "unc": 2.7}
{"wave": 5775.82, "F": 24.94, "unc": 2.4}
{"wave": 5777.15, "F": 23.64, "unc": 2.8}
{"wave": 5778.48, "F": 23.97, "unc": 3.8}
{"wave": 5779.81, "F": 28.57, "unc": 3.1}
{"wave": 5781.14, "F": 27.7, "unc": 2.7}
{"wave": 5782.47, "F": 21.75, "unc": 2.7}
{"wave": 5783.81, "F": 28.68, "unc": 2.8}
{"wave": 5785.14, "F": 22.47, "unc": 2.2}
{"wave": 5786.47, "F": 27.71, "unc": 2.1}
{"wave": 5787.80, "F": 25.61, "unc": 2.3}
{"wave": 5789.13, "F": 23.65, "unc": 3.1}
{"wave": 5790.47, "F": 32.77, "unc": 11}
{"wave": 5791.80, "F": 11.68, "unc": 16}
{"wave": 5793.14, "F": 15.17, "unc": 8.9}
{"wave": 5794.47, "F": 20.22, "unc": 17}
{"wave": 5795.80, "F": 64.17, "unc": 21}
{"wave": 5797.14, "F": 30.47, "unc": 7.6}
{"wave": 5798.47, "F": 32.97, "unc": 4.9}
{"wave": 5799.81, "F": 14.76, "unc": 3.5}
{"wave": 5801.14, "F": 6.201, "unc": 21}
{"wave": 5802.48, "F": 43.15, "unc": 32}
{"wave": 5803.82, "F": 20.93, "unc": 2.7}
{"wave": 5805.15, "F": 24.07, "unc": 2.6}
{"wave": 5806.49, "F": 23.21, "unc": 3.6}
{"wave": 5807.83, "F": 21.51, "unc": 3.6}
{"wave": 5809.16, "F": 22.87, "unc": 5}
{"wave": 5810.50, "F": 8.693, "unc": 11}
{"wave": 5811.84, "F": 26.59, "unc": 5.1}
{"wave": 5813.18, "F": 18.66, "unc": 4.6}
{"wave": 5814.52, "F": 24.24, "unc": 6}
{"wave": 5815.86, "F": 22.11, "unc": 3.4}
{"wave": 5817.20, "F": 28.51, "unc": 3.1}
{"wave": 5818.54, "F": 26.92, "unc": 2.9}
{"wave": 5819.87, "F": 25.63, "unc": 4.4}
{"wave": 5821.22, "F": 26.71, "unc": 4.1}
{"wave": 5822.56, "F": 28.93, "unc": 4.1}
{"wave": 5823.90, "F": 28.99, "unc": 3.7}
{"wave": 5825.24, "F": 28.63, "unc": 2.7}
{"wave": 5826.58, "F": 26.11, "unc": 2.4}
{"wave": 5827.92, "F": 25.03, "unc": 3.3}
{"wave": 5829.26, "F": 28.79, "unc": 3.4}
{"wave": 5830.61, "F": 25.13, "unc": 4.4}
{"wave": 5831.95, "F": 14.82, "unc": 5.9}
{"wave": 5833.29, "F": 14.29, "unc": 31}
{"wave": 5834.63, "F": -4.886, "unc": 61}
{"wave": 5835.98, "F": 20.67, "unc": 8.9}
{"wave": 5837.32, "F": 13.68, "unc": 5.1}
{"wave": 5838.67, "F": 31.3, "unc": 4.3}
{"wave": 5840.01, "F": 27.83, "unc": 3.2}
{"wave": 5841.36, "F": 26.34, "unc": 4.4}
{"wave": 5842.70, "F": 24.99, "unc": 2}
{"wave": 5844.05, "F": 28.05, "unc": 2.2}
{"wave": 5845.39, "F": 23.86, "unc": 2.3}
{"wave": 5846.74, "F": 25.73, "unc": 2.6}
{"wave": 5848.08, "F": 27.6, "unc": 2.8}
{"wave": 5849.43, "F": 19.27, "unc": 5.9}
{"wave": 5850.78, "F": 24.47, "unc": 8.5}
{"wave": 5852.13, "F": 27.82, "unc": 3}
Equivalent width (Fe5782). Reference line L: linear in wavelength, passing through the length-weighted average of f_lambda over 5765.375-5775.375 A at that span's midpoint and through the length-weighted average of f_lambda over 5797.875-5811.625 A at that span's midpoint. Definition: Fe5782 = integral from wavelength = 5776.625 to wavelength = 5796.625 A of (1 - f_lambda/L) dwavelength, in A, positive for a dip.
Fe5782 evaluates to -2.0 A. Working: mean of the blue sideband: 26.2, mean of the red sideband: 21.9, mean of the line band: 26.6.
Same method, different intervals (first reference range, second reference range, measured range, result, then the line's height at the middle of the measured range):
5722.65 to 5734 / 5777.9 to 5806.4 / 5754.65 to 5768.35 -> 0.57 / 26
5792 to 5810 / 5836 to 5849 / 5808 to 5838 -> 4.14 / 25.3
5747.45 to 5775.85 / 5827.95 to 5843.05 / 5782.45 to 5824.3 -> -4.57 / 22.6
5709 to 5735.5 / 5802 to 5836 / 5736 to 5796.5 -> -3.19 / 24.4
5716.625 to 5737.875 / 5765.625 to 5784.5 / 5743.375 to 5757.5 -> 0.31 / 26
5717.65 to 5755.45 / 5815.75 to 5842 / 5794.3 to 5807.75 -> -2.24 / 24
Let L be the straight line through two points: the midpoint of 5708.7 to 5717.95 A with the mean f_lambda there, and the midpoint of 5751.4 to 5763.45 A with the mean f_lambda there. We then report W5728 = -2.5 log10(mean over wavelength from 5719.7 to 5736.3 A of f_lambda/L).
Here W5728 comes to -0.069 mag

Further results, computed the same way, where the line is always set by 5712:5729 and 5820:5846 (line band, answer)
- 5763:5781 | -0.06 mag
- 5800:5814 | 0.11 mag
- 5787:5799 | -0.19 mag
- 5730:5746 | -0.01 mag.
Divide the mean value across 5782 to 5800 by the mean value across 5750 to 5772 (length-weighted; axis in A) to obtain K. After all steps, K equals 1.1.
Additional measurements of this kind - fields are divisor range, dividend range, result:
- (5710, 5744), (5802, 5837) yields 0.91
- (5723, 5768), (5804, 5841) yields 0.89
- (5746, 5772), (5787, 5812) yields 0.97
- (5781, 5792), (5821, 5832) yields 1.06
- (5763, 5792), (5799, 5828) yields 0.93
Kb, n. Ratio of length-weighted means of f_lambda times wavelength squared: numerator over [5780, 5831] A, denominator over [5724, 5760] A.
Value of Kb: 1.02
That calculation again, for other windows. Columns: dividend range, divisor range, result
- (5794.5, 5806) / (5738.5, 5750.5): 1.20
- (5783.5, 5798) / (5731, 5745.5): 1.10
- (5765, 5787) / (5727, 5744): 1.04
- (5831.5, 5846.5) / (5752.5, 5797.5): 0.80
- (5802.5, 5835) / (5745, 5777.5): 0.93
